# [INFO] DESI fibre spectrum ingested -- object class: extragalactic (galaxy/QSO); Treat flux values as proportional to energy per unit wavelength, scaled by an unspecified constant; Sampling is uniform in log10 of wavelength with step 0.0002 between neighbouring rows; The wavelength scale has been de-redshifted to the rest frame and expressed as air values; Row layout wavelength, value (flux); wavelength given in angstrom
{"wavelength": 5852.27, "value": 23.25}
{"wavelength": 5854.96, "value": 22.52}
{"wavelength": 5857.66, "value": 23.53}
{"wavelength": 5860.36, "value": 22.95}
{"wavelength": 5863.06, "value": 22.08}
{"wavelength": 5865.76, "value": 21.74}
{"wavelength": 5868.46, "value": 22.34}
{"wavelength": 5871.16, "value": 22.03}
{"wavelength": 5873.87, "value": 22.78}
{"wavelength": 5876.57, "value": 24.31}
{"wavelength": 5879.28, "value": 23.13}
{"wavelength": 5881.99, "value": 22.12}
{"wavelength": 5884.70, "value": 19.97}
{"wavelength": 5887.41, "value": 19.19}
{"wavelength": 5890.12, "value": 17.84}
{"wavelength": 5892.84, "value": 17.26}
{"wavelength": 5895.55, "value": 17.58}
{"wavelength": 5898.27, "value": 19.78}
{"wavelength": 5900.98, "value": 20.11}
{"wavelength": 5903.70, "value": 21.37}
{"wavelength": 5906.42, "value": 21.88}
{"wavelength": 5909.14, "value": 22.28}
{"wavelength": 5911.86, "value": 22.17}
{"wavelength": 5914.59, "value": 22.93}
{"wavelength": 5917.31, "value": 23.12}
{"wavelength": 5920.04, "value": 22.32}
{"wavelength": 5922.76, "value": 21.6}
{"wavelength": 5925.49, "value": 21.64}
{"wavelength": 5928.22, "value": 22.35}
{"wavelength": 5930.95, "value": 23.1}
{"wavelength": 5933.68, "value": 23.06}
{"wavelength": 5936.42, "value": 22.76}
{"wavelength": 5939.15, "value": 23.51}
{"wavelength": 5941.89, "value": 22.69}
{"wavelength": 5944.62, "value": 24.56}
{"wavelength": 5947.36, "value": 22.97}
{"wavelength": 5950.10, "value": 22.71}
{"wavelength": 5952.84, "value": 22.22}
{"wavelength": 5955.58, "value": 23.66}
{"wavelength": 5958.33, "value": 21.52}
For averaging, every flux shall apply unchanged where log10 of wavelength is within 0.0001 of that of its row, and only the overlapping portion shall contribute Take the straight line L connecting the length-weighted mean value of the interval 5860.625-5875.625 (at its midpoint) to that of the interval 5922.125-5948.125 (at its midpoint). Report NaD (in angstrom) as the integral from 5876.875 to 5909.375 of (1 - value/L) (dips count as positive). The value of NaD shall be 3.2 angstrom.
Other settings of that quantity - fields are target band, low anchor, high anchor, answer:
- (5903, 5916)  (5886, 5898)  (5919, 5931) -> -1.2 angstrom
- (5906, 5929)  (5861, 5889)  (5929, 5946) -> 0.6 angstrom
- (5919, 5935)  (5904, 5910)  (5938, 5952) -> 0.2 angstrom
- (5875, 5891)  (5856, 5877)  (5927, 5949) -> 1.1 angstrom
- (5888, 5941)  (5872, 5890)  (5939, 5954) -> 2.4 angstrom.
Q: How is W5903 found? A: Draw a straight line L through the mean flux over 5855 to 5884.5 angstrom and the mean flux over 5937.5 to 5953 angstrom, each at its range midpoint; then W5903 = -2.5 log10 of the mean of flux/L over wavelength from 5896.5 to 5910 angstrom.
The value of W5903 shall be 0.09 mag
